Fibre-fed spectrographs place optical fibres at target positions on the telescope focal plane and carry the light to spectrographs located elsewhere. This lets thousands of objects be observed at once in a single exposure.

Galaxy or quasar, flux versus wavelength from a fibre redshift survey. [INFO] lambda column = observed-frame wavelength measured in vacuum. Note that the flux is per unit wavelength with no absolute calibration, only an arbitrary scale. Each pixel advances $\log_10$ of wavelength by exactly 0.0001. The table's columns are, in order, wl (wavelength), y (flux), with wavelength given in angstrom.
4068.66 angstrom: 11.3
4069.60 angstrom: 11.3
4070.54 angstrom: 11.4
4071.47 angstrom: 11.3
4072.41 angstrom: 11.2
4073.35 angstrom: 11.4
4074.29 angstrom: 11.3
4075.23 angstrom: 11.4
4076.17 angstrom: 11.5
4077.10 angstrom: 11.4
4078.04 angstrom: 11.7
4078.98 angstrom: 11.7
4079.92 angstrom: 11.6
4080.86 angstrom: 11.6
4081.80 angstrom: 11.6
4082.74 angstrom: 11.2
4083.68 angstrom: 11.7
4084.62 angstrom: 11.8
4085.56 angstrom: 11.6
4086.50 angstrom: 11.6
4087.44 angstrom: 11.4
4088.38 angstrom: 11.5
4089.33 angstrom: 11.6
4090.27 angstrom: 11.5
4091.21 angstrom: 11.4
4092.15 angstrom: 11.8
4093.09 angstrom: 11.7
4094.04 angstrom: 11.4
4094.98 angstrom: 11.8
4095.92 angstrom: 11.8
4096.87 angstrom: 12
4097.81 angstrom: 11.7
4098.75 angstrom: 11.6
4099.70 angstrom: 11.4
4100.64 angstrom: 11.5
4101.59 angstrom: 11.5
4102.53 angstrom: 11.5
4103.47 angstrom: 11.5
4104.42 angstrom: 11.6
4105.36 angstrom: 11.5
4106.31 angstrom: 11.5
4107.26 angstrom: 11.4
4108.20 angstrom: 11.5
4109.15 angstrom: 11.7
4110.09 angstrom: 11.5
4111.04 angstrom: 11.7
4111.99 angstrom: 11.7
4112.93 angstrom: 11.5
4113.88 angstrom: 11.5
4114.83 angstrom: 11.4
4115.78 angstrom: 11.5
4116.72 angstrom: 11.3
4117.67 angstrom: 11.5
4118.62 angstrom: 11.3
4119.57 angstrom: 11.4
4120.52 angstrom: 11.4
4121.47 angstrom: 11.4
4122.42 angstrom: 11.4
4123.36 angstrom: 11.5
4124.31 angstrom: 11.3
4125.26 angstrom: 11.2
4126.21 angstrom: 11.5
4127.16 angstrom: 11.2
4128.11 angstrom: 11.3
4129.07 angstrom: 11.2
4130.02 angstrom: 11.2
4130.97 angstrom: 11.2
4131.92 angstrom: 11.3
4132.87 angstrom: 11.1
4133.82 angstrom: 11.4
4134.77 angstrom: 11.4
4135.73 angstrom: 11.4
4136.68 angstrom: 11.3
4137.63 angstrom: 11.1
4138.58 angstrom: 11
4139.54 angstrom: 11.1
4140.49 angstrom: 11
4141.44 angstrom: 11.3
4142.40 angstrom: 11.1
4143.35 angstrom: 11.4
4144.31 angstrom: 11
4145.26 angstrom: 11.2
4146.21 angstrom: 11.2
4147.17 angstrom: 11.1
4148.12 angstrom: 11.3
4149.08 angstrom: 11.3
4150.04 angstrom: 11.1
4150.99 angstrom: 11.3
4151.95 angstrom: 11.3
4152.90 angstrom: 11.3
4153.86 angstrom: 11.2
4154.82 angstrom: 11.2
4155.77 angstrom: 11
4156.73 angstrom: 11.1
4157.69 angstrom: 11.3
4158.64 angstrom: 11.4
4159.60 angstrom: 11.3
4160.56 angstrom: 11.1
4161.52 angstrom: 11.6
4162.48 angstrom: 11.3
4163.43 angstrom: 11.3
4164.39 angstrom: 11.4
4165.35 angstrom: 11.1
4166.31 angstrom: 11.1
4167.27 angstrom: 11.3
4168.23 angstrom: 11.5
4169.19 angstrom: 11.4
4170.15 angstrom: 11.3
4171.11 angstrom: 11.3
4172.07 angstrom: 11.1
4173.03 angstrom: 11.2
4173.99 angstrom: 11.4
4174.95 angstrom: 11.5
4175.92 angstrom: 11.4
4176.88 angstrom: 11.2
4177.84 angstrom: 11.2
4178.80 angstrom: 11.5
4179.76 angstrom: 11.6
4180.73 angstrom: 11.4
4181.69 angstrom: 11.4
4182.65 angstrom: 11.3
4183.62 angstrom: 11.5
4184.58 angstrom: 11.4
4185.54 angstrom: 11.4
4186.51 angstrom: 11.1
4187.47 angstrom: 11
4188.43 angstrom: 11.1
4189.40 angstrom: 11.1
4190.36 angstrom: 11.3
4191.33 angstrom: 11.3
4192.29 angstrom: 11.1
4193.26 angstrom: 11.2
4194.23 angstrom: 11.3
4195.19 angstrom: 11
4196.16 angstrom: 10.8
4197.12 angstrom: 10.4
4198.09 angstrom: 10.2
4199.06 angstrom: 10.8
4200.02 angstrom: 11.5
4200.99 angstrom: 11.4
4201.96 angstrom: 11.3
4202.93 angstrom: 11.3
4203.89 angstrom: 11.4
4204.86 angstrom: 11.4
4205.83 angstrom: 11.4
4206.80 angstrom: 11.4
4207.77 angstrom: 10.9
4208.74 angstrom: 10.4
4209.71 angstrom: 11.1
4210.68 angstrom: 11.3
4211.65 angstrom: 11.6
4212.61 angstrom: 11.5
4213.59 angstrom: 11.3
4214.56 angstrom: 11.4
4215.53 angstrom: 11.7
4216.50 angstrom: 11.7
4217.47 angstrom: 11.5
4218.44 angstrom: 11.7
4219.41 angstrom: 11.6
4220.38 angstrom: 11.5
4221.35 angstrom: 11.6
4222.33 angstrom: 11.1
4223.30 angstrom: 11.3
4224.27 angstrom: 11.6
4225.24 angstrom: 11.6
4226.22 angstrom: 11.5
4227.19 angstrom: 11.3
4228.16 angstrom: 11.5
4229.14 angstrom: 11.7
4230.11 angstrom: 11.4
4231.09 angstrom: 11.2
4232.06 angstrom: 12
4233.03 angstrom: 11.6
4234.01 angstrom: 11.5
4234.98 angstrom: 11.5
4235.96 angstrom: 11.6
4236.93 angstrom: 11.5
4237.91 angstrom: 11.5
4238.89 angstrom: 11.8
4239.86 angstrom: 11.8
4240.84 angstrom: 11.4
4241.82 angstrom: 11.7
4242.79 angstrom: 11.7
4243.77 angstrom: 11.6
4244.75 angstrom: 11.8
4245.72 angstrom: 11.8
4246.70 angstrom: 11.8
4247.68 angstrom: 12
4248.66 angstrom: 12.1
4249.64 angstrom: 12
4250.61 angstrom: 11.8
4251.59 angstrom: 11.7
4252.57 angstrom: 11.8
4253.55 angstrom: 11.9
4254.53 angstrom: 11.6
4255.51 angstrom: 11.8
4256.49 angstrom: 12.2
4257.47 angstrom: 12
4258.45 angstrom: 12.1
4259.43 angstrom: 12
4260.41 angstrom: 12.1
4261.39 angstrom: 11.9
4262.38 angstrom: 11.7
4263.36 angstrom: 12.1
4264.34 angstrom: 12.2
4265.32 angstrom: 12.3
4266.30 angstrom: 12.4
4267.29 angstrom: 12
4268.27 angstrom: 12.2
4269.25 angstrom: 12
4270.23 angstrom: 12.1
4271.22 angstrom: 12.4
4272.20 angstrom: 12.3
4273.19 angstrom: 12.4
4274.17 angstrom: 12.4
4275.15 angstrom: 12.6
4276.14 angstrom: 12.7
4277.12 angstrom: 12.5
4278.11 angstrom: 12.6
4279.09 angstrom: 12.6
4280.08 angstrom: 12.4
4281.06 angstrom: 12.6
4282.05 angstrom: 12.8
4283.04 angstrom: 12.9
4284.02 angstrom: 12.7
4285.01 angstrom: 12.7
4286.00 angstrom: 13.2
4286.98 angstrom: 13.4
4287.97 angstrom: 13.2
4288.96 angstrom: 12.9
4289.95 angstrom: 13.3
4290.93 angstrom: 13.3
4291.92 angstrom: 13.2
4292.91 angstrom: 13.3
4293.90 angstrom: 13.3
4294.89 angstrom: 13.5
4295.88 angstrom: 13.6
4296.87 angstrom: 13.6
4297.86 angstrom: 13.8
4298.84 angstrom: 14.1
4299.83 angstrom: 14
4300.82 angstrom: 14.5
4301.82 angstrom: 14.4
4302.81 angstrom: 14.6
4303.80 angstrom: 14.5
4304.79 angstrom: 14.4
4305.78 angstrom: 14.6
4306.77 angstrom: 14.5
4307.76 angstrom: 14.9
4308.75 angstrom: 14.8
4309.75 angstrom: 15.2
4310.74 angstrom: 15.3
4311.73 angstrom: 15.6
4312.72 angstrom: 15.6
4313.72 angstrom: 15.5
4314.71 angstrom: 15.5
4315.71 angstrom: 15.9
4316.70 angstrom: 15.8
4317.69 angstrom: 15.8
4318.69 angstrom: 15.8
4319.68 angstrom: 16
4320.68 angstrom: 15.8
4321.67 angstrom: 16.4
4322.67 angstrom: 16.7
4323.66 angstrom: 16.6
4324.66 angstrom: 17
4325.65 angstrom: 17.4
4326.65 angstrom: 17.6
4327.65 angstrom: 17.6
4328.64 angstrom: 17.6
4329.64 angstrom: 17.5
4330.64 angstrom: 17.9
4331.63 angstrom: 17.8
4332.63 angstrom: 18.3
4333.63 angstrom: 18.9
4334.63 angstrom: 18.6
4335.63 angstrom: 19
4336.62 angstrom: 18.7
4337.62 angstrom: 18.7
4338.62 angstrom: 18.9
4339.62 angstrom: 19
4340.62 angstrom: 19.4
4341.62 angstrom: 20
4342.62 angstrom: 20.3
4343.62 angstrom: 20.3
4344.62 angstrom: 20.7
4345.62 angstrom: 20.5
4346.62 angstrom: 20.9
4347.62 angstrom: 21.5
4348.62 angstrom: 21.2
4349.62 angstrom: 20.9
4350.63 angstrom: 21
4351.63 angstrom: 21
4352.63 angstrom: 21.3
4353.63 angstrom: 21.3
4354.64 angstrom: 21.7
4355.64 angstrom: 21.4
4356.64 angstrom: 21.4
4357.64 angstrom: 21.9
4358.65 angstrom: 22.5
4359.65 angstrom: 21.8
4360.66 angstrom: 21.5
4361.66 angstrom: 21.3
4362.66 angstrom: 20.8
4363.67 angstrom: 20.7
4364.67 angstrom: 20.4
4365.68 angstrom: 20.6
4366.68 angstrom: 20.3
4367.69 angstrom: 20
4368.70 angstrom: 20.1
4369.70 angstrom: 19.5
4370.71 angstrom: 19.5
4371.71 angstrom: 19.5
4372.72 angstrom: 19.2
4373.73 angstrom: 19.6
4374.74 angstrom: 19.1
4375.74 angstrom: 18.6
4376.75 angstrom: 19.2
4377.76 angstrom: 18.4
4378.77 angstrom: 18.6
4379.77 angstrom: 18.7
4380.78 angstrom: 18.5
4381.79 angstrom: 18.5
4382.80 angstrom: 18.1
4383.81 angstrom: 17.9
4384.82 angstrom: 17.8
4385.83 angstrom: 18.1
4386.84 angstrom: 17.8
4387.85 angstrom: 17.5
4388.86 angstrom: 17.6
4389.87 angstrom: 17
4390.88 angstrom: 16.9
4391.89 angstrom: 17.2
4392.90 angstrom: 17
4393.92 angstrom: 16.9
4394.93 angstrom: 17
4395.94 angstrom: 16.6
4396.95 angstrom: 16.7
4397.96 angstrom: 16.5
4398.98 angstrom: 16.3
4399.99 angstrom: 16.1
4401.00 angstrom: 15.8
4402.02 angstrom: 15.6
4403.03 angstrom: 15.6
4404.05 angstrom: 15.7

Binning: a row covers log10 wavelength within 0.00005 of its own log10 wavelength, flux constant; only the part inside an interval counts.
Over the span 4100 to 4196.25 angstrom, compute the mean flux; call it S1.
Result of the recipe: 11.3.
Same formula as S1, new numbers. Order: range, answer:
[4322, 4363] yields 19.7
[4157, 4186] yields 11.3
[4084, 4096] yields 11.6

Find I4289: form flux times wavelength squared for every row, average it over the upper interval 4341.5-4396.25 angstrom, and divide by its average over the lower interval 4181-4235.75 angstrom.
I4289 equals 1.9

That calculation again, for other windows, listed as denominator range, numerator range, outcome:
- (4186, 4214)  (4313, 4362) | 1.82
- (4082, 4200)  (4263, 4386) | 1.62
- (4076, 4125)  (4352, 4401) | 1.88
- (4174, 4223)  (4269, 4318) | 1.27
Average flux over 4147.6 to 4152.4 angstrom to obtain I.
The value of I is 11.3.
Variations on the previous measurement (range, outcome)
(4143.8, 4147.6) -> 11.1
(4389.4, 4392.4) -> 17.1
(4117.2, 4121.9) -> 11.4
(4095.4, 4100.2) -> 11.7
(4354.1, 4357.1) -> 21.5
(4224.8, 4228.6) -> 11.5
